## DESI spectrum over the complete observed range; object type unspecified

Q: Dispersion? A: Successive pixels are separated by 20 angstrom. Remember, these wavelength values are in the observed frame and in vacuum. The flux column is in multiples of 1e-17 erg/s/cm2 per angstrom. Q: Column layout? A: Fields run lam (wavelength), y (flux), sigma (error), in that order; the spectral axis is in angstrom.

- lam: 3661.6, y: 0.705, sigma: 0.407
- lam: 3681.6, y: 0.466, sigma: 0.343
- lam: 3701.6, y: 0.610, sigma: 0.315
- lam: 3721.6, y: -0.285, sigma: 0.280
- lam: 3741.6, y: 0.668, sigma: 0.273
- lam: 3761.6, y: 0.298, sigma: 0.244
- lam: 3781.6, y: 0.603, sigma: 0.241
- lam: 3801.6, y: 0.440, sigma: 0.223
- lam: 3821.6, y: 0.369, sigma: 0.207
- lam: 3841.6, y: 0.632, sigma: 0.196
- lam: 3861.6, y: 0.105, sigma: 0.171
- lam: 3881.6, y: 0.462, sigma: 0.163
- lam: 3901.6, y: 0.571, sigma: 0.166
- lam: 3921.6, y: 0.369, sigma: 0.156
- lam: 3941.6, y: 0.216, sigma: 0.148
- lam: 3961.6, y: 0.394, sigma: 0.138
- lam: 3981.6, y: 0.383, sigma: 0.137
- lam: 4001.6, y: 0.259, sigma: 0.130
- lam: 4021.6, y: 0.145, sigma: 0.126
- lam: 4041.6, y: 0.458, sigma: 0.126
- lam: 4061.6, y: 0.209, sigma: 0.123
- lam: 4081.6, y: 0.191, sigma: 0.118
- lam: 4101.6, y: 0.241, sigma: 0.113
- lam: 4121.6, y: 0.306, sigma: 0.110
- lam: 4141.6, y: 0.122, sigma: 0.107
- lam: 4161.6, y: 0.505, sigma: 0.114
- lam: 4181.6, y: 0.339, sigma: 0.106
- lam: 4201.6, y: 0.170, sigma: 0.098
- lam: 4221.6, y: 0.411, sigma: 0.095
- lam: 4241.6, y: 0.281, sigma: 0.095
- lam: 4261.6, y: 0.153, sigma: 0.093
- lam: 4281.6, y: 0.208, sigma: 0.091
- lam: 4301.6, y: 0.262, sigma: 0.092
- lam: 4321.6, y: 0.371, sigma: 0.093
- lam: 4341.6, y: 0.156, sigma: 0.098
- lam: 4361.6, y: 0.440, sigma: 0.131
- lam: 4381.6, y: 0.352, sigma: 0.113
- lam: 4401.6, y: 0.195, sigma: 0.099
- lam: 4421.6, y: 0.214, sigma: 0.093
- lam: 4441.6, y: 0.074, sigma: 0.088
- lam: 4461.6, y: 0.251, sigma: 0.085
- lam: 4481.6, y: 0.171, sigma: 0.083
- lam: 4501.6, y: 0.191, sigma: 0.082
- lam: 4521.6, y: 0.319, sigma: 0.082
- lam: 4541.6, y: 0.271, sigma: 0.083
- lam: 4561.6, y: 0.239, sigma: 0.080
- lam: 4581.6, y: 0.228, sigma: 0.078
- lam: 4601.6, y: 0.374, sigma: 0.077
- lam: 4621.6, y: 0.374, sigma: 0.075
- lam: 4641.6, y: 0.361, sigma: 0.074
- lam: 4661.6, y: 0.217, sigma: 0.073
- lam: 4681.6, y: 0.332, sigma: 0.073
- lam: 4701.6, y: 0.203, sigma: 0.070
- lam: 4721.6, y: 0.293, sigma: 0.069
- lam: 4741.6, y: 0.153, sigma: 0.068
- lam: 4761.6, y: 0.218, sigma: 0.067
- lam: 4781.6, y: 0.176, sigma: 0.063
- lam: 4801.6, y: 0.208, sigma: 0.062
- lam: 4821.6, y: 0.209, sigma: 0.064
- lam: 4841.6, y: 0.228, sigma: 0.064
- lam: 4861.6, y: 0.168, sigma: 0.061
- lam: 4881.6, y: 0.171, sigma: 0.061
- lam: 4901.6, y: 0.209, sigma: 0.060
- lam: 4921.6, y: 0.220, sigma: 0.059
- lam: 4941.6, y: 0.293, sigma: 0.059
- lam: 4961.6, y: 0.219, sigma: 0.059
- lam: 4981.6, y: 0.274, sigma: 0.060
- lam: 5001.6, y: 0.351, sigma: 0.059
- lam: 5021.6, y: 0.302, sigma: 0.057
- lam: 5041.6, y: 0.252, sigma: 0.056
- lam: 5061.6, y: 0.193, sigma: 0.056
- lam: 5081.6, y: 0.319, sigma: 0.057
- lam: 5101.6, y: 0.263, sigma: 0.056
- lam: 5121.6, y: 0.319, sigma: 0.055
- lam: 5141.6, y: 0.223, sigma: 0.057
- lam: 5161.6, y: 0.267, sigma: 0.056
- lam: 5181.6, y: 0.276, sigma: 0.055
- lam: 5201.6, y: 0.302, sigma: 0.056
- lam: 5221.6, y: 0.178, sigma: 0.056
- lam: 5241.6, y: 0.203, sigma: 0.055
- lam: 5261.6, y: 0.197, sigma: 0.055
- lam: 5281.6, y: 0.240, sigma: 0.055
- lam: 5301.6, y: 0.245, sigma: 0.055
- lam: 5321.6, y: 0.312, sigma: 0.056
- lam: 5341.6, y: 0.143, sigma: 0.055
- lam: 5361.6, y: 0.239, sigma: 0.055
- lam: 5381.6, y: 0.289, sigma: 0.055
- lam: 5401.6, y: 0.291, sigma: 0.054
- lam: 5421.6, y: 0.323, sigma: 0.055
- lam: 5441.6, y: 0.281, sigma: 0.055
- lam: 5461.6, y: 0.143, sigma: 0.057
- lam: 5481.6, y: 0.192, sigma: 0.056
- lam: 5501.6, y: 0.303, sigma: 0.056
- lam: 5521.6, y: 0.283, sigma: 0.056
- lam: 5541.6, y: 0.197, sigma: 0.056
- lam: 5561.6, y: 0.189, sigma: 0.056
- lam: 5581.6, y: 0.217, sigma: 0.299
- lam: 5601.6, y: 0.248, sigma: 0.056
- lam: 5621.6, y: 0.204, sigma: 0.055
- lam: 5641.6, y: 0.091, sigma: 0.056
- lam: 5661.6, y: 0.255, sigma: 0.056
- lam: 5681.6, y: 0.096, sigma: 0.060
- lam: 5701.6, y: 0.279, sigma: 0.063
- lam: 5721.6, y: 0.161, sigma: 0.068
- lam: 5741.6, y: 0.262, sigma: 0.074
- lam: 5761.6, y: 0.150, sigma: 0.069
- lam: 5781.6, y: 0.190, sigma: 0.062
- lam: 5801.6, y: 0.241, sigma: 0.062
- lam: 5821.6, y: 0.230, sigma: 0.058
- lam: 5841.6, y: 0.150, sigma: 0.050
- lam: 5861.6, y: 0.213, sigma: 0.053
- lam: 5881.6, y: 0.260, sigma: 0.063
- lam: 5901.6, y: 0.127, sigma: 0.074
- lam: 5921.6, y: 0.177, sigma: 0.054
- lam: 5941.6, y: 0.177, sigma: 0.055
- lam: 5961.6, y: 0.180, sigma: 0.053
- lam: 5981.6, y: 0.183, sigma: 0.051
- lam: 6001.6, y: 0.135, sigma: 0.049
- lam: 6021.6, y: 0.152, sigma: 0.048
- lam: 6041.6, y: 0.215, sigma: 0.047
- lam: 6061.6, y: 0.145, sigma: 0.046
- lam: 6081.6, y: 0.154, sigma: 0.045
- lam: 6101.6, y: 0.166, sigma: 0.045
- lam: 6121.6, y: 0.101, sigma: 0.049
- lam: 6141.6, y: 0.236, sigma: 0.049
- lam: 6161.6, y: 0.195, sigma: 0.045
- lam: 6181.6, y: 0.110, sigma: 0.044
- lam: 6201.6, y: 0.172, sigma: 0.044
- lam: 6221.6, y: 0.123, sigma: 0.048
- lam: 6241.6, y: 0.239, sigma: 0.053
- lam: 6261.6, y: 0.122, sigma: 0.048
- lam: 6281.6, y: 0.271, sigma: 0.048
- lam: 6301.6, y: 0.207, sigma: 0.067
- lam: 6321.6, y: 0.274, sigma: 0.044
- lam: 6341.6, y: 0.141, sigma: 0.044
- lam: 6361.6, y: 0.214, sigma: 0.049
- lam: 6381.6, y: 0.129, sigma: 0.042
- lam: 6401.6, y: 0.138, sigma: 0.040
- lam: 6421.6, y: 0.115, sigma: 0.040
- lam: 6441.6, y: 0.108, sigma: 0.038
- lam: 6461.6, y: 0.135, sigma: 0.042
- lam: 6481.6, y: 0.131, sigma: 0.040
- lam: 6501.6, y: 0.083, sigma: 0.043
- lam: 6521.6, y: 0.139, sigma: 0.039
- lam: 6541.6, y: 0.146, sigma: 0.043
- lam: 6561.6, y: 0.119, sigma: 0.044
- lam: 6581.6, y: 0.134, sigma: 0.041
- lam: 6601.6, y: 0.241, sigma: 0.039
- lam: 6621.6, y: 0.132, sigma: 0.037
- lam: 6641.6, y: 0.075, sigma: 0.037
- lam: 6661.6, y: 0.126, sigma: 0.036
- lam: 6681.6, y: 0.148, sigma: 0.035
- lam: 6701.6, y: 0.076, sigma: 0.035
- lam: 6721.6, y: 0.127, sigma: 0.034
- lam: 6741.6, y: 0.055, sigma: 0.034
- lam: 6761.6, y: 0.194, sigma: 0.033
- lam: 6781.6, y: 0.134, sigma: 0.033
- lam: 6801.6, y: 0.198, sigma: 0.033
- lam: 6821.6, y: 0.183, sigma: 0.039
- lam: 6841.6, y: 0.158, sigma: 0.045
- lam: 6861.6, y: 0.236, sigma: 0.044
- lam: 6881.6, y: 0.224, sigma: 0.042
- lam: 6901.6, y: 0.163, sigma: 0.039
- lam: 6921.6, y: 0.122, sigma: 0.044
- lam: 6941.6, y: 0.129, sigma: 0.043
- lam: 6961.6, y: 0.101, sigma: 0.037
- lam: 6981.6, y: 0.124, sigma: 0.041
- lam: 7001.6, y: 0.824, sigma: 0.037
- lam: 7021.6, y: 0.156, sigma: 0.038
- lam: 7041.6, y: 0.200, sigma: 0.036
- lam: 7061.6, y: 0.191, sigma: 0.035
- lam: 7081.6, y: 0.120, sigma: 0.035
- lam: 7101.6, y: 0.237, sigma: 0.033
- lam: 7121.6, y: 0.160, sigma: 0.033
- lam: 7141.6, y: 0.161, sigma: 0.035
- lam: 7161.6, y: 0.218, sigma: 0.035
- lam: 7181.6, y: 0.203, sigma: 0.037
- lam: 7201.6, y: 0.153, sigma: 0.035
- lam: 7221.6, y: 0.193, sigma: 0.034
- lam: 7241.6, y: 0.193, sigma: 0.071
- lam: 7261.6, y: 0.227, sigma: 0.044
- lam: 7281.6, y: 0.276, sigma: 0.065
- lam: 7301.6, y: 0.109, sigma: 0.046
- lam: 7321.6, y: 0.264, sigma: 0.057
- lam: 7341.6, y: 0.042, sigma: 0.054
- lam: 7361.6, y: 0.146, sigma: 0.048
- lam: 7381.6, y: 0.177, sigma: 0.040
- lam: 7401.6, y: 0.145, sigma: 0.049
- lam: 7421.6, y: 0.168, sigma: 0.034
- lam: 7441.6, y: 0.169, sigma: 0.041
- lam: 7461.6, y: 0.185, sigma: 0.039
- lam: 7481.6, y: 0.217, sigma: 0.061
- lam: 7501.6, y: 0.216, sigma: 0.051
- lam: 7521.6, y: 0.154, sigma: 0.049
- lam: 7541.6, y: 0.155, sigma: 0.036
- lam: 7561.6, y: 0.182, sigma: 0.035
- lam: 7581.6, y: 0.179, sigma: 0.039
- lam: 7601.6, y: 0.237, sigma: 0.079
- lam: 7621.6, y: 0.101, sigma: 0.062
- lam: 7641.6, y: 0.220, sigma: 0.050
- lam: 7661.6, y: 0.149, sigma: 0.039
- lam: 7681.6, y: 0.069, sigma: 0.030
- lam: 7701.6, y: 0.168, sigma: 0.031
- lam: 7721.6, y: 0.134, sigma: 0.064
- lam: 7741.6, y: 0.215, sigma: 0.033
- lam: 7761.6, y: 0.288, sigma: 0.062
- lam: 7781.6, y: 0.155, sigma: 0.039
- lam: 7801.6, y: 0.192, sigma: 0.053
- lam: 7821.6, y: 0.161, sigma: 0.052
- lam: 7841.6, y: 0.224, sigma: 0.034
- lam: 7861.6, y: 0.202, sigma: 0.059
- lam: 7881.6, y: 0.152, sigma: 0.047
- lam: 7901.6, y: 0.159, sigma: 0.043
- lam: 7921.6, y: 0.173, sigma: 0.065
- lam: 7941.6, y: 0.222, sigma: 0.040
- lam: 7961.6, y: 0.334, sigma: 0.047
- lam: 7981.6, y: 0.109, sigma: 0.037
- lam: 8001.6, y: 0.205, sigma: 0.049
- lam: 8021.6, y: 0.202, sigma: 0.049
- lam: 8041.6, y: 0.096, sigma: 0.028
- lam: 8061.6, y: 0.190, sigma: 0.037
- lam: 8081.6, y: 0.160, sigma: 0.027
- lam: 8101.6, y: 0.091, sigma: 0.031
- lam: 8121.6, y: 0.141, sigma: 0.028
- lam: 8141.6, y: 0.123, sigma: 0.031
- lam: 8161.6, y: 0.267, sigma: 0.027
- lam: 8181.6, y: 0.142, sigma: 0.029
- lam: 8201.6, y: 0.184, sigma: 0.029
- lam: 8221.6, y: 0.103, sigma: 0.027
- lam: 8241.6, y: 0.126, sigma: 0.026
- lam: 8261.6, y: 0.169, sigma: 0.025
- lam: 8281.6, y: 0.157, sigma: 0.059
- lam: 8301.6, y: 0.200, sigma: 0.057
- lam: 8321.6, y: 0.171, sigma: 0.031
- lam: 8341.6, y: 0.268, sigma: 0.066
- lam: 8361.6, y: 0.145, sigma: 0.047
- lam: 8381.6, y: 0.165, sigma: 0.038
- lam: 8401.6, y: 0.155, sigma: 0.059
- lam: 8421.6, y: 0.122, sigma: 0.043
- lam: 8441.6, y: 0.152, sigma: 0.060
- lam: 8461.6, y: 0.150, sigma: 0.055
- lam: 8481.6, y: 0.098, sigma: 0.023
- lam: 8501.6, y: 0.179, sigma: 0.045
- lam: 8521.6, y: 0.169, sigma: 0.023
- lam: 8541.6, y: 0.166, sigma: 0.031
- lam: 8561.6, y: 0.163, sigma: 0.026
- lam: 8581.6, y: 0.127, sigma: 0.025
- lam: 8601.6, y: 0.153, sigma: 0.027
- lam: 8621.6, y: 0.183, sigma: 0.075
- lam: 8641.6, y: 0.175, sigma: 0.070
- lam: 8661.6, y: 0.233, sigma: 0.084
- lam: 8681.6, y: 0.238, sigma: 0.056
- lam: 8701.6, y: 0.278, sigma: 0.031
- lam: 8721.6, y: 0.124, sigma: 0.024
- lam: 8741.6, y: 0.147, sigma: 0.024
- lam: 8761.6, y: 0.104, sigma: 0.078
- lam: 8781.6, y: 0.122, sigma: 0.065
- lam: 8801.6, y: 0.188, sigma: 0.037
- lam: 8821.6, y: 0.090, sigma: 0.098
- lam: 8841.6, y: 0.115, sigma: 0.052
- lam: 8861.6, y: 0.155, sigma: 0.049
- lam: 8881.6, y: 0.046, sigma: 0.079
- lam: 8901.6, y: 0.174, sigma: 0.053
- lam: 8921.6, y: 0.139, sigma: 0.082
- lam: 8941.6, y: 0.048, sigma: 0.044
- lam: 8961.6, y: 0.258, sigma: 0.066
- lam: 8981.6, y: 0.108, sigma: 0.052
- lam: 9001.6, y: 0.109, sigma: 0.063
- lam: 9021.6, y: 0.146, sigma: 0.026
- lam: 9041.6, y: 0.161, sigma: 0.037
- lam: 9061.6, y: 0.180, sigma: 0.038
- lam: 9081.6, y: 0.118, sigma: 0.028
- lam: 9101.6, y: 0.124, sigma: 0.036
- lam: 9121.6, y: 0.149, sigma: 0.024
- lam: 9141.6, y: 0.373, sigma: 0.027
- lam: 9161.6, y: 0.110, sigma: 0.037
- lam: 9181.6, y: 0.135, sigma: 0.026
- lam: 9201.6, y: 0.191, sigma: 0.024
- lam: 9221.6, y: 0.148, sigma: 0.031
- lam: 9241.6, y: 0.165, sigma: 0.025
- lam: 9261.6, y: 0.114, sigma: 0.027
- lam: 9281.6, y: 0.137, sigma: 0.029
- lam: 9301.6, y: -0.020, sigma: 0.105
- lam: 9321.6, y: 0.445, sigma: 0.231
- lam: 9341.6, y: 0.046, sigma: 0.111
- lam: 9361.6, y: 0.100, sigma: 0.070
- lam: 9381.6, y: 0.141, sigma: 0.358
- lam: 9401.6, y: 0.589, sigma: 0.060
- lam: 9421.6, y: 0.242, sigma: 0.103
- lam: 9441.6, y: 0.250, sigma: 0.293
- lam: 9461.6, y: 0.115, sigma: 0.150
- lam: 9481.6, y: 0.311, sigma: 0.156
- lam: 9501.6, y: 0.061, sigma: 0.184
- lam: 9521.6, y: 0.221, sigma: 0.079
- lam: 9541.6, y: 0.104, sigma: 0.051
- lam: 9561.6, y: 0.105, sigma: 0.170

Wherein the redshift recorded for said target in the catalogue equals 0.878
